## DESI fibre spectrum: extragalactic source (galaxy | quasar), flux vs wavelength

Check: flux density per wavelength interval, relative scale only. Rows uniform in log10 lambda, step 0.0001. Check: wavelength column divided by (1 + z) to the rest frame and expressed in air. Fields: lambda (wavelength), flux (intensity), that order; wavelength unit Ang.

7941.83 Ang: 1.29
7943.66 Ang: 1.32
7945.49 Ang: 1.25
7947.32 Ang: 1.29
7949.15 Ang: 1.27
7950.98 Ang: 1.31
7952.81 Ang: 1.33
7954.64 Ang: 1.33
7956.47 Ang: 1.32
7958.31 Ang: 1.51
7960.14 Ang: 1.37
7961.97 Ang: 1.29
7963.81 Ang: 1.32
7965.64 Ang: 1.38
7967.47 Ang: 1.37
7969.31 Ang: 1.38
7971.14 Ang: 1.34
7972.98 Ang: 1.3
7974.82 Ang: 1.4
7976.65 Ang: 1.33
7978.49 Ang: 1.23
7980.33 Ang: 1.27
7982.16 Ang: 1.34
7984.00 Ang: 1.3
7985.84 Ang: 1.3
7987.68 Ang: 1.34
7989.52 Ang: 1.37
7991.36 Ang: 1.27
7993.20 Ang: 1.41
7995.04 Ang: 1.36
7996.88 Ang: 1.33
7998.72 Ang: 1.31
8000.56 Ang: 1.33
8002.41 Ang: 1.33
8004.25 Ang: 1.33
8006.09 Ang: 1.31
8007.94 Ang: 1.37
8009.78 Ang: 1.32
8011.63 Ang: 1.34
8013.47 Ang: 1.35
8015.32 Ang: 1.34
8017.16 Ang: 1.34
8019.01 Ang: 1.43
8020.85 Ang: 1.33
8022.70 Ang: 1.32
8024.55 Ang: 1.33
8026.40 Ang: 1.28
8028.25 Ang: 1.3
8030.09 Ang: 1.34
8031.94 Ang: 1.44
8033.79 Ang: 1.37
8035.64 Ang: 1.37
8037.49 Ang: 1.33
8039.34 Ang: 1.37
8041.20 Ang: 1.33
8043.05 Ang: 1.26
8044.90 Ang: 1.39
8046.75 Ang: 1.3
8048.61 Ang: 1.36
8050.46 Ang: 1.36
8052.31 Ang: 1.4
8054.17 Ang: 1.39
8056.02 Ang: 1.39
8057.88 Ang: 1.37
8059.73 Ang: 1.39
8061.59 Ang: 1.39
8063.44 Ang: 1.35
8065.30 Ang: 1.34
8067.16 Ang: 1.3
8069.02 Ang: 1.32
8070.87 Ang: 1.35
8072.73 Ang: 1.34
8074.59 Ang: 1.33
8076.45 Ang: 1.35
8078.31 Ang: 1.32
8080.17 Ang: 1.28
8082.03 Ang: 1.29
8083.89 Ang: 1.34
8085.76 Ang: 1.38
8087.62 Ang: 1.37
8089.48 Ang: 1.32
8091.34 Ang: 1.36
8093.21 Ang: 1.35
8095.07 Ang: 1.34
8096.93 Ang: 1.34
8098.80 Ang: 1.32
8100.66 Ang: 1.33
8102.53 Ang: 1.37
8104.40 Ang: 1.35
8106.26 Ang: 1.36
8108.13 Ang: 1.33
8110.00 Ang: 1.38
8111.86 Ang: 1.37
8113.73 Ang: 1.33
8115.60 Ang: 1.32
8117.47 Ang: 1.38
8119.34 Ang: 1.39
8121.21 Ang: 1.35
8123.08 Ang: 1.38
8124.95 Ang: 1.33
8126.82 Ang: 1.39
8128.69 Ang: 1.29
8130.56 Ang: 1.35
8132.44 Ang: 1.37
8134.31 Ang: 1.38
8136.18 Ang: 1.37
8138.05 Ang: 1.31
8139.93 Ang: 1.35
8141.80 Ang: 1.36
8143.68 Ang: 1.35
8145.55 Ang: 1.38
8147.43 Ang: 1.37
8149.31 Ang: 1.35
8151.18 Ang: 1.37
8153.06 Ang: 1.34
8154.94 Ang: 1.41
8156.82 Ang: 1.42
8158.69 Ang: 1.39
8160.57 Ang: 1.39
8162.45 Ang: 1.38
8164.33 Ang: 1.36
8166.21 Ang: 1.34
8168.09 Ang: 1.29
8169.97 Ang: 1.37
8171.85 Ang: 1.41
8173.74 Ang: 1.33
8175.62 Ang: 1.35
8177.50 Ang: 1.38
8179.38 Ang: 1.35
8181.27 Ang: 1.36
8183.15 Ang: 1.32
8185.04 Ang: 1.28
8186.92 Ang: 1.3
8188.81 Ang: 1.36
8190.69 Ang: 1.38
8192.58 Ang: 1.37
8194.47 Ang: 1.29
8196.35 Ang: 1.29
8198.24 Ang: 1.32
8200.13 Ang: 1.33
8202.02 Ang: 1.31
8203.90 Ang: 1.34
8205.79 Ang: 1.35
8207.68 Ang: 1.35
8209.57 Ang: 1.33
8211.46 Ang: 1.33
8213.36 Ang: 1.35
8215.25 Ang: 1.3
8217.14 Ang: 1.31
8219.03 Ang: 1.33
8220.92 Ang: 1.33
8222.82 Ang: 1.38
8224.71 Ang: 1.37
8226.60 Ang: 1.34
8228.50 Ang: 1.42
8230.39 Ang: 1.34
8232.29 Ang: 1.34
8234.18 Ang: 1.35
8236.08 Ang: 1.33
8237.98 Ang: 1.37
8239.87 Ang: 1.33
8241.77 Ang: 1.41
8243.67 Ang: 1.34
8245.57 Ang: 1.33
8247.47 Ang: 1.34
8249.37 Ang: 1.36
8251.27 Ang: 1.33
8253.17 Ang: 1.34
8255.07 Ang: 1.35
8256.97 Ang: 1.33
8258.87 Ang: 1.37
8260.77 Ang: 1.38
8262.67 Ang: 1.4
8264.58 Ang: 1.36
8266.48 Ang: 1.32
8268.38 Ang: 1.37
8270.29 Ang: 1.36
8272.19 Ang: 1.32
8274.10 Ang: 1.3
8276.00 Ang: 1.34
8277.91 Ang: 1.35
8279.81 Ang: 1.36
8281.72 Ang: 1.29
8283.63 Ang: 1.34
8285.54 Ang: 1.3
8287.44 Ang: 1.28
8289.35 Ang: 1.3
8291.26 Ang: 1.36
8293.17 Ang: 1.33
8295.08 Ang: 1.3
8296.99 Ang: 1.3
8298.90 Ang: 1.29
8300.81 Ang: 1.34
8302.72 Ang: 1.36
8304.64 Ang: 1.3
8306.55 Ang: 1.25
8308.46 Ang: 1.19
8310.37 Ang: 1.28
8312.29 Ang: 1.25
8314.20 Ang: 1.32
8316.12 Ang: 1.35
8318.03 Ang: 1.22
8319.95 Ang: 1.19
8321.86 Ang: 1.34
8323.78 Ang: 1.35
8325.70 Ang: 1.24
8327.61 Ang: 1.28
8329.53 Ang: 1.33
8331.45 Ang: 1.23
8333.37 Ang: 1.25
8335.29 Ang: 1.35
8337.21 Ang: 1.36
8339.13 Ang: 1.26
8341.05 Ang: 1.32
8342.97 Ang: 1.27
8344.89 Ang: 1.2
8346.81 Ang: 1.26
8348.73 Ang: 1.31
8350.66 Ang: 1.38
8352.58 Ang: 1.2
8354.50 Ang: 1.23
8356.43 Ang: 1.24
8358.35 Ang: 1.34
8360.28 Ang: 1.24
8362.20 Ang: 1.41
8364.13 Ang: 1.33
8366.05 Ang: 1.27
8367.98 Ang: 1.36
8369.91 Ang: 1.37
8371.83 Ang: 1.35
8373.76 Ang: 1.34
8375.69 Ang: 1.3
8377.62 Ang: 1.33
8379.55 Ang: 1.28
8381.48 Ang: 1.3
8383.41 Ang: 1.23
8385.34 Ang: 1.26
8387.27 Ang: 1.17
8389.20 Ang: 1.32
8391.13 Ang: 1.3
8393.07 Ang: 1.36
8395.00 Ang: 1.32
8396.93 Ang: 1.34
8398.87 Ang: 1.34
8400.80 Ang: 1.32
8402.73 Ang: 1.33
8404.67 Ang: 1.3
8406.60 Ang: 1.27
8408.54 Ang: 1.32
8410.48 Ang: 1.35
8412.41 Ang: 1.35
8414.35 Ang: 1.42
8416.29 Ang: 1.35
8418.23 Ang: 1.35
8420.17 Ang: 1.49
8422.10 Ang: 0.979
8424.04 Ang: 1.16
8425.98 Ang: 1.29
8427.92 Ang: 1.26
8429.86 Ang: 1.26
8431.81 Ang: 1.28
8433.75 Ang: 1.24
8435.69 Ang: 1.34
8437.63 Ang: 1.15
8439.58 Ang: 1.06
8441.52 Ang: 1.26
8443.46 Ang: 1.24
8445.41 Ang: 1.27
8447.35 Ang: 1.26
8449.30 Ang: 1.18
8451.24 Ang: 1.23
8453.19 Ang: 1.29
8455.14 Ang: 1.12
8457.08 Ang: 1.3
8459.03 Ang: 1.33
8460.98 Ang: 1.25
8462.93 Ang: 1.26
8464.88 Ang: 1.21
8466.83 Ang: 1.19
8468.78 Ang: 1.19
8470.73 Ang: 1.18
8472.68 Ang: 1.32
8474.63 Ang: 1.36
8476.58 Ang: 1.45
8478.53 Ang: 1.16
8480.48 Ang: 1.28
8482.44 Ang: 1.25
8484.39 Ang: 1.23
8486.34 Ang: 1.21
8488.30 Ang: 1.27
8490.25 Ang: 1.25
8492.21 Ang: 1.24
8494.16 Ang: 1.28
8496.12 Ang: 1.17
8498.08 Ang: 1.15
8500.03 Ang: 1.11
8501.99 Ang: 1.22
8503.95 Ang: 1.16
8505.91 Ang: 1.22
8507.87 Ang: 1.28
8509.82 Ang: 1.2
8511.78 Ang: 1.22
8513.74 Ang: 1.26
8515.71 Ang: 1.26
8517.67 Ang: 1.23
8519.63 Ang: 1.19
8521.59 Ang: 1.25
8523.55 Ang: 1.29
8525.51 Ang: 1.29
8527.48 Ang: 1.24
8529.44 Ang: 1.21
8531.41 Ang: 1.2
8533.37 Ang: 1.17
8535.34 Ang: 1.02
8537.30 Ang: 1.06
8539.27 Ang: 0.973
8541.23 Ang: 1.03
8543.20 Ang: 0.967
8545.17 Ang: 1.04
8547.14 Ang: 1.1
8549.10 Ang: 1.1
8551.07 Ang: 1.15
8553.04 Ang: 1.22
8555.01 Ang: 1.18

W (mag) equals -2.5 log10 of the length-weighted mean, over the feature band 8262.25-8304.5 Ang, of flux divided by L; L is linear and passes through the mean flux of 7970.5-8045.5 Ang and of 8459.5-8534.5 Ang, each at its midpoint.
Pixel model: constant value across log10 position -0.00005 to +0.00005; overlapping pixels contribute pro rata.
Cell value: -0.04 mag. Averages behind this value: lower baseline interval 1.34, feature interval 1.33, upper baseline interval 1.23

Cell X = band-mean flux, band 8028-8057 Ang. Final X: 1.36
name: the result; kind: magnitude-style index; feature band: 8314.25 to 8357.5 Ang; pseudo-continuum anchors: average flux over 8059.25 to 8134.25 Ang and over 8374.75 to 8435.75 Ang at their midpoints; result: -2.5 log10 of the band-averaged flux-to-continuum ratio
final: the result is 0.02 mag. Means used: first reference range 1.35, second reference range 1.3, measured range 1.28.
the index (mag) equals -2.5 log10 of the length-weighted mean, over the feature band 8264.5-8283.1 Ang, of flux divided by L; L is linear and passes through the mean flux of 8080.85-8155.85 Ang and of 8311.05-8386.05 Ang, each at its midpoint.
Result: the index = -0.02 mag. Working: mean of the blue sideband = 1.35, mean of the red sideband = 1.29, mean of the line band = 1.34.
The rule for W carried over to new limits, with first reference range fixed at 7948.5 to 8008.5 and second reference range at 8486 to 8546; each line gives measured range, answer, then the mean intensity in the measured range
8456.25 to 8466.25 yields -0.06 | 1.27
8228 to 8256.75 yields -0.08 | 1.35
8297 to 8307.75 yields -0.05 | 1.3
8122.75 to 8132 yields -0.04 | 1.35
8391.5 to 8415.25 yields -0.10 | 1.33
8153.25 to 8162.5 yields -0.09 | 1.4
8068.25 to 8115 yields -0.03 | 1.34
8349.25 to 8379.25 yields -0.07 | 1.31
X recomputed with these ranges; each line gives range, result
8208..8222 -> 1.33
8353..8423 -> 1.31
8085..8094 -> 1.36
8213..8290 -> 1.34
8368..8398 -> 1.31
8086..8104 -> 1.35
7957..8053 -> 1.34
